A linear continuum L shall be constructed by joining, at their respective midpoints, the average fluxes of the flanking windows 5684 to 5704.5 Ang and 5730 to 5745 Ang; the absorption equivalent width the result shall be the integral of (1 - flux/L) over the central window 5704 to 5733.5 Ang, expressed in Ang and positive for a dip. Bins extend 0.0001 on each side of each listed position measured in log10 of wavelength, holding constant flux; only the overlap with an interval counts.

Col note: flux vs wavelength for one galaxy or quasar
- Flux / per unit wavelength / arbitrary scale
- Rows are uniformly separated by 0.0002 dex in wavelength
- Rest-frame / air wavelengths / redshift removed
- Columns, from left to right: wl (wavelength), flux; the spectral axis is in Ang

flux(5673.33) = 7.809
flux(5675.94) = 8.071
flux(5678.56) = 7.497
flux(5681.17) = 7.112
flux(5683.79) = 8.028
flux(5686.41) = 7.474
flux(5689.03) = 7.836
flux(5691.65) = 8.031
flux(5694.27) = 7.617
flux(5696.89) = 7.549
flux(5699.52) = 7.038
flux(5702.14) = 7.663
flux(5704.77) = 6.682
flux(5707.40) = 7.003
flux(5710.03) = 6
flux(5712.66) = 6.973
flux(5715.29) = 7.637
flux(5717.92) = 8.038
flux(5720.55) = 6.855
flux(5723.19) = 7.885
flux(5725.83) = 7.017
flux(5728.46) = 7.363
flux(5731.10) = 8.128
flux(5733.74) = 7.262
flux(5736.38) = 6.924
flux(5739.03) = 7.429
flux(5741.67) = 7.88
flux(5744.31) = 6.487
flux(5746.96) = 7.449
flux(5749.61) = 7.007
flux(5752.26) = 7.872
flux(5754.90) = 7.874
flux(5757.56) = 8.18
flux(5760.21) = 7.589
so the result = 0.9 Ang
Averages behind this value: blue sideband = 7.58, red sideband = 7.38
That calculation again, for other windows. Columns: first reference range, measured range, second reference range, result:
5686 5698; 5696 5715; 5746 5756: 1.7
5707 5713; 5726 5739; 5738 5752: -0.7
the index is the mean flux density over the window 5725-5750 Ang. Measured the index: 7.31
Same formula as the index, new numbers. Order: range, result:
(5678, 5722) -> 7.35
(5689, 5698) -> 7.76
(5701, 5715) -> 6.91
